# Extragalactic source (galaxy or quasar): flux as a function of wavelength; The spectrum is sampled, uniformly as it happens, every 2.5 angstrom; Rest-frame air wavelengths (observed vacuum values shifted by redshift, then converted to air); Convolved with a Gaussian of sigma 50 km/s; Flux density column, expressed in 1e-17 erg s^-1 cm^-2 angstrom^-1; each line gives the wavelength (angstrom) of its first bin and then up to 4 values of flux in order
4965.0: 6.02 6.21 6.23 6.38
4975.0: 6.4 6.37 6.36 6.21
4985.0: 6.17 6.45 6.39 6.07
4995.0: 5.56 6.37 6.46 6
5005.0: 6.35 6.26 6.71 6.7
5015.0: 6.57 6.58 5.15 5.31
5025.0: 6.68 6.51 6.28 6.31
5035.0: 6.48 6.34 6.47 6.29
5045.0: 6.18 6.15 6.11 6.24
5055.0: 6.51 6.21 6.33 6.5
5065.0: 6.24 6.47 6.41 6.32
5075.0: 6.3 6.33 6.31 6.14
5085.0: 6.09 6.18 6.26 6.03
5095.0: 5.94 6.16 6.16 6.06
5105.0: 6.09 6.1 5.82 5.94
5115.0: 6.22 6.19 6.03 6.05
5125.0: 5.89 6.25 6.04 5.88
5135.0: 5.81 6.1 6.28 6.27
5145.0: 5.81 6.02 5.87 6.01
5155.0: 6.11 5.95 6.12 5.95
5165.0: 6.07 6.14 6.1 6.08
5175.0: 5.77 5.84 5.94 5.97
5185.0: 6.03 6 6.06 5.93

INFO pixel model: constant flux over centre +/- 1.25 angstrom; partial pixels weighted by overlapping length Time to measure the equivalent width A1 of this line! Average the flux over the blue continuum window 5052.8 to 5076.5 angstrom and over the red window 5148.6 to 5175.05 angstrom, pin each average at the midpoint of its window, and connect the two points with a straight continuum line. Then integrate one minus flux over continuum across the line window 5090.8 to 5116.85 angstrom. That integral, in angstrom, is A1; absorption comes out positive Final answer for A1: 0.7 angstrom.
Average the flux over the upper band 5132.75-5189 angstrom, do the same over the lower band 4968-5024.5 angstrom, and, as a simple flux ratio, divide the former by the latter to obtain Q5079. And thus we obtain 0.96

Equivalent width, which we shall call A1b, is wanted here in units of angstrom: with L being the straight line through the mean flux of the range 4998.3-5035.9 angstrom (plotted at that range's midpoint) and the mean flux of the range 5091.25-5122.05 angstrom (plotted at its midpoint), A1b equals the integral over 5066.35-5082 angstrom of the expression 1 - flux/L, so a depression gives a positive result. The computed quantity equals -0.51 angstrom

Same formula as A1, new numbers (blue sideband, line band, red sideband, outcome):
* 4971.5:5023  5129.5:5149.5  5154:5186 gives 0.1 angstrom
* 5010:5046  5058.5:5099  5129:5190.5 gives -0.4 angstrom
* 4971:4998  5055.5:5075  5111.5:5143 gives -0.7 angstrom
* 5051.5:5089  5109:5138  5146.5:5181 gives 0.5 angstrom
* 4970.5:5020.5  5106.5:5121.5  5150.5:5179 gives 0.1 angstrom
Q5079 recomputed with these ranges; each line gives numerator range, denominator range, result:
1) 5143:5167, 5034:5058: 0.95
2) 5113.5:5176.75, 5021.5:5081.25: 0.96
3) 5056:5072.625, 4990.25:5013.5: 1.01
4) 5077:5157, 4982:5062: 0.97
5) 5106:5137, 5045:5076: 0.95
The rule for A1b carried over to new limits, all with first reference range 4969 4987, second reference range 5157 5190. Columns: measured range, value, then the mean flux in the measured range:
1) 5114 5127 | 0.0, 6.08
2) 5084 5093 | 0.0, 6.15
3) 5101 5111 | 0.1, 6.03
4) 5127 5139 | 0.1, 6.01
